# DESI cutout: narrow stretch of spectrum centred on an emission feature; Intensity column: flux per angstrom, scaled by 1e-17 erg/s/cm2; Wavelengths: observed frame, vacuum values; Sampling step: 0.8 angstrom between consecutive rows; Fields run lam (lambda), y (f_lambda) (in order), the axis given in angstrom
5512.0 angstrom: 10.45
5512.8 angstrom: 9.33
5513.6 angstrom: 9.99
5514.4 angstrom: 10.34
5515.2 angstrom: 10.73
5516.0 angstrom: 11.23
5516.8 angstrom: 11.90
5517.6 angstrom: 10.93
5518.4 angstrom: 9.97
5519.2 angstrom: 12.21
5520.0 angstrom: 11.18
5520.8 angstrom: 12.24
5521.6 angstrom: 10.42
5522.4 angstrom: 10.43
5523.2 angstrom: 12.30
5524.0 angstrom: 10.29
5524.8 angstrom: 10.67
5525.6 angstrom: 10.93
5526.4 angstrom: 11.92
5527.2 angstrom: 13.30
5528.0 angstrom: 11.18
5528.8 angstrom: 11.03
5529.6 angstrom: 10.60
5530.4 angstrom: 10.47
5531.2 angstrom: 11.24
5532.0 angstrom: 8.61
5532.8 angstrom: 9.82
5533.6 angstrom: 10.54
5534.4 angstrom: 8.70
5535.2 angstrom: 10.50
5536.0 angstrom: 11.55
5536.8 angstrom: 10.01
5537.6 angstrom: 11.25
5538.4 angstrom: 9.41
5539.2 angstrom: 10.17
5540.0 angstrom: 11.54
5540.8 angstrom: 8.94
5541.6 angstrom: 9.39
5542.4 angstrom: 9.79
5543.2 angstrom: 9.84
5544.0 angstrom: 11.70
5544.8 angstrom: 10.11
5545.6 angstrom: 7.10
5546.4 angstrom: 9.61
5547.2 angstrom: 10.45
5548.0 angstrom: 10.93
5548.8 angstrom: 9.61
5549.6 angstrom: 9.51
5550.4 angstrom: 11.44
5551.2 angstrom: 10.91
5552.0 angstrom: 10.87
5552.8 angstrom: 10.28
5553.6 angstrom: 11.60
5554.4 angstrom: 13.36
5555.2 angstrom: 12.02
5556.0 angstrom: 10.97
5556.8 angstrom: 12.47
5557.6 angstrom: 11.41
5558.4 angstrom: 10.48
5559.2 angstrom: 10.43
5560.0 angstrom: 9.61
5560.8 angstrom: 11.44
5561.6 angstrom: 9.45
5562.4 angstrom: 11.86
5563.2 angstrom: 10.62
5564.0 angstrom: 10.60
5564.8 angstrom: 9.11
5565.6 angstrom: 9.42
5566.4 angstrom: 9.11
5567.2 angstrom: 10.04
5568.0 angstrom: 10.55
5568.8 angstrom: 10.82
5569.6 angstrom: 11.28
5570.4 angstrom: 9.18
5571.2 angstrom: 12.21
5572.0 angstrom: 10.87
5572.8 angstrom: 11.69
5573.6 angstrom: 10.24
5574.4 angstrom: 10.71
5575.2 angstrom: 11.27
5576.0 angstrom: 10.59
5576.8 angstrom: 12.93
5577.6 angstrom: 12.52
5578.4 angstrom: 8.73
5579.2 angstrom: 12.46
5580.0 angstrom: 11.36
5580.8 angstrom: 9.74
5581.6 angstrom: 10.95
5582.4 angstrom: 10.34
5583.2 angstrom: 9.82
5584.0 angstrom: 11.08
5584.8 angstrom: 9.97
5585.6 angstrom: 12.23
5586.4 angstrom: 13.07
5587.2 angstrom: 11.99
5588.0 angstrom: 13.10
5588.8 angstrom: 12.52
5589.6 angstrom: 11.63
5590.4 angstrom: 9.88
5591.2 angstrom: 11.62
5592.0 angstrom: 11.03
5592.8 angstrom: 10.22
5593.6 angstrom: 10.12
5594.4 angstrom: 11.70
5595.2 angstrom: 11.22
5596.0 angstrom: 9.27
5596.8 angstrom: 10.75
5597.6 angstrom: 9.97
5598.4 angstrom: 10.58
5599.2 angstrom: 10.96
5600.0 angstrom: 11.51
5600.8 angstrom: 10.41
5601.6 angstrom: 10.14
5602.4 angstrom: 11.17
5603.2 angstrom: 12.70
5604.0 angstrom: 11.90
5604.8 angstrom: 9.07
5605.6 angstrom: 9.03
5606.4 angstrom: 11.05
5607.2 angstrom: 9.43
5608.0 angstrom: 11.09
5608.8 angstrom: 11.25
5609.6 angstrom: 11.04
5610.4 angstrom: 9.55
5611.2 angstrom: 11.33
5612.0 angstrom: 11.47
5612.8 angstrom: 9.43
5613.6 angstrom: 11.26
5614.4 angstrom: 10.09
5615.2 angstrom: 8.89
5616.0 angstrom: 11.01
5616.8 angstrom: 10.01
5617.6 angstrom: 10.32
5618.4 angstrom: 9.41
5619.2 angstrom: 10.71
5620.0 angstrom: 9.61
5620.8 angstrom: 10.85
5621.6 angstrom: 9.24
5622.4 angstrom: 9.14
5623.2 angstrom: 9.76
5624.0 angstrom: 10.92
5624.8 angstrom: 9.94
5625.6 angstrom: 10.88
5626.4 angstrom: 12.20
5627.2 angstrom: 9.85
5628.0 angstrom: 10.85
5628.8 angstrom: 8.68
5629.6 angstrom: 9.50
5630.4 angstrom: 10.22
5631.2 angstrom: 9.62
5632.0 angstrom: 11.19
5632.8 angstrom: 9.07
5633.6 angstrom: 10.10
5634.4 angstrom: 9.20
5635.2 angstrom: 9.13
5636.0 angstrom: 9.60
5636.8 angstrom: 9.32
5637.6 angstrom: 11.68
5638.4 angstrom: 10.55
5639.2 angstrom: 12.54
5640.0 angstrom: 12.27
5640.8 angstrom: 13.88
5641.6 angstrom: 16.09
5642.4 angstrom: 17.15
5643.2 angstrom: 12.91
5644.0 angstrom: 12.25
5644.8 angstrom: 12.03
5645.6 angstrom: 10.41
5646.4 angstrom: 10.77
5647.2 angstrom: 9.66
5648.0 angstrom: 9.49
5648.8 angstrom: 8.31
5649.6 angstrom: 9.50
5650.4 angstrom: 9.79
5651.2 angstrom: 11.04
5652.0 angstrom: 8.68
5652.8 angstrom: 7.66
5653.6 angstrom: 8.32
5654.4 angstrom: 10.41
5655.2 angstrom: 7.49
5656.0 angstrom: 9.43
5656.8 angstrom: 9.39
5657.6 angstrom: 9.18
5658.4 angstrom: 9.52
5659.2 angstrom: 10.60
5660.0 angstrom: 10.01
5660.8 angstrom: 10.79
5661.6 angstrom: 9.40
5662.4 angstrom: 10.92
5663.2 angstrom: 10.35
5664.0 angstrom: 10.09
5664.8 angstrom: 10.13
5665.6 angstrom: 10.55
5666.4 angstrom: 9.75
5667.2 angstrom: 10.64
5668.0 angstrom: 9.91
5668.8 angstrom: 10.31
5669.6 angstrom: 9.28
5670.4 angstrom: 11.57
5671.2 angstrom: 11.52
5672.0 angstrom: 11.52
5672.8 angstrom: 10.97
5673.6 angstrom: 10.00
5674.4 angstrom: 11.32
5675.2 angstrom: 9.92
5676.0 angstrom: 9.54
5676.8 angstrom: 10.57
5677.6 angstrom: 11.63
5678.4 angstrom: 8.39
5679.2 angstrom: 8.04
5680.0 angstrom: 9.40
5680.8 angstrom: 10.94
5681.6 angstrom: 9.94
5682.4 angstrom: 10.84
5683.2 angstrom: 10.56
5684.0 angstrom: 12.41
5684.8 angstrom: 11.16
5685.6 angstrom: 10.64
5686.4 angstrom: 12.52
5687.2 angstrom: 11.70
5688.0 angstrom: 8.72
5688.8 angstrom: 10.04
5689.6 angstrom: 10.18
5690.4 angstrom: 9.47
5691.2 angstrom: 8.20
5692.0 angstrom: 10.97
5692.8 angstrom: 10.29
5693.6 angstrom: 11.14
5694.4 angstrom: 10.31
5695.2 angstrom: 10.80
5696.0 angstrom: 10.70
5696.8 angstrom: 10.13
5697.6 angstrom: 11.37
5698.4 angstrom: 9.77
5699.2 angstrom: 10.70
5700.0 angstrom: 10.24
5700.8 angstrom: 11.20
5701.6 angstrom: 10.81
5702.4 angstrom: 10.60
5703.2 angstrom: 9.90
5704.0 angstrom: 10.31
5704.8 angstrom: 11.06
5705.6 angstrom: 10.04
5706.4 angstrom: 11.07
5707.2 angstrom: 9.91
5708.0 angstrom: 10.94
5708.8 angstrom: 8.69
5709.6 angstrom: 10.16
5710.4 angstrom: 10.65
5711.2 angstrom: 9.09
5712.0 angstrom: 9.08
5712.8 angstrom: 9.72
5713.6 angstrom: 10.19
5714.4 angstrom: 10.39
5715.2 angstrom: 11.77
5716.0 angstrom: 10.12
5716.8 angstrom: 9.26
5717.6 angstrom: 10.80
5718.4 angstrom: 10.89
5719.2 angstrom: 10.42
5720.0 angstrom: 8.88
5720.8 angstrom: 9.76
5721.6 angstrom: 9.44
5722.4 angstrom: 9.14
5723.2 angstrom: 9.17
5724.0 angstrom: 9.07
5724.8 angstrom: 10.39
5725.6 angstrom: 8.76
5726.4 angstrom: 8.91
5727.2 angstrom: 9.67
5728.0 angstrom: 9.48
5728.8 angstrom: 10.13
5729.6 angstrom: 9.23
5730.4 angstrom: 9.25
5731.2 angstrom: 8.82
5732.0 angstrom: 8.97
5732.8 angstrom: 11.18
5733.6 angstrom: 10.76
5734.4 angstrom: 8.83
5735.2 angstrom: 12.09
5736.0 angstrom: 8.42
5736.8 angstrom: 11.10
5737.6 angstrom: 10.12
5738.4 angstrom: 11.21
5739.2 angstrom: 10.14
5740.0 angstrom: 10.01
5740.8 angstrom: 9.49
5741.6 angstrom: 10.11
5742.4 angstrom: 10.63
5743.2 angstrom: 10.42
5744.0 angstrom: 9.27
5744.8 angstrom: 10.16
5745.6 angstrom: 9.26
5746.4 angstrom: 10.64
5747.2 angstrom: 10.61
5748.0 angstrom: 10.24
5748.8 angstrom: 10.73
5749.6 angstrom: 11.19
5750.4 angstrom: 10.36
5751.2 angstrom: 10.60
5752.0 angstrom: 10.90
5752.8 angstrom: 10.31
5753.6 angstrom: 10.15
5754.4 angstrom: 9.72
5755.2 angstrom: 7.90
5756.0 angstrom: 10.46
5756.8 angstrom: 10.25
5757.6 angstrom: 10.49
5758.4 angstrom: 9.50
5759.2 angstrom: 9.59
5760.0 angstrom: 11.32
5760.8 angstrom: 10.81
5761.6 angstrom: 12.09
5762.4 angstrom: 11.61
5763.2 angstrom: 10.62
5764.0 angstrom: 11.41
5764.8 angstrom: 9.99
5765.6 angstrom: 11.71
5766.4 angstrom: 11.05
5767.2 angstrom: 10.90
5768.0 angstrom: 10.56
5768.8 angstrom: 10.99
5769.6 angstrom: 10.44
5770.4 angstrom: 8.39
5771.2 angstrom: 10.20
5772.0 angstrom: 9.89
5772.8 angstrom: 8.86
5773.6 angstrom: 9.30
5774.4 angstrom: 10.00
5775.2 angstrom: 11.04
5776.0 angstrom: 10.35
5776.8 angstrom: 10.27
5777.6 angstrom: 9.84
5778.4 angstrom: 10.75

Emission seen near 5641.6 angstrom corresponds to [O III]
